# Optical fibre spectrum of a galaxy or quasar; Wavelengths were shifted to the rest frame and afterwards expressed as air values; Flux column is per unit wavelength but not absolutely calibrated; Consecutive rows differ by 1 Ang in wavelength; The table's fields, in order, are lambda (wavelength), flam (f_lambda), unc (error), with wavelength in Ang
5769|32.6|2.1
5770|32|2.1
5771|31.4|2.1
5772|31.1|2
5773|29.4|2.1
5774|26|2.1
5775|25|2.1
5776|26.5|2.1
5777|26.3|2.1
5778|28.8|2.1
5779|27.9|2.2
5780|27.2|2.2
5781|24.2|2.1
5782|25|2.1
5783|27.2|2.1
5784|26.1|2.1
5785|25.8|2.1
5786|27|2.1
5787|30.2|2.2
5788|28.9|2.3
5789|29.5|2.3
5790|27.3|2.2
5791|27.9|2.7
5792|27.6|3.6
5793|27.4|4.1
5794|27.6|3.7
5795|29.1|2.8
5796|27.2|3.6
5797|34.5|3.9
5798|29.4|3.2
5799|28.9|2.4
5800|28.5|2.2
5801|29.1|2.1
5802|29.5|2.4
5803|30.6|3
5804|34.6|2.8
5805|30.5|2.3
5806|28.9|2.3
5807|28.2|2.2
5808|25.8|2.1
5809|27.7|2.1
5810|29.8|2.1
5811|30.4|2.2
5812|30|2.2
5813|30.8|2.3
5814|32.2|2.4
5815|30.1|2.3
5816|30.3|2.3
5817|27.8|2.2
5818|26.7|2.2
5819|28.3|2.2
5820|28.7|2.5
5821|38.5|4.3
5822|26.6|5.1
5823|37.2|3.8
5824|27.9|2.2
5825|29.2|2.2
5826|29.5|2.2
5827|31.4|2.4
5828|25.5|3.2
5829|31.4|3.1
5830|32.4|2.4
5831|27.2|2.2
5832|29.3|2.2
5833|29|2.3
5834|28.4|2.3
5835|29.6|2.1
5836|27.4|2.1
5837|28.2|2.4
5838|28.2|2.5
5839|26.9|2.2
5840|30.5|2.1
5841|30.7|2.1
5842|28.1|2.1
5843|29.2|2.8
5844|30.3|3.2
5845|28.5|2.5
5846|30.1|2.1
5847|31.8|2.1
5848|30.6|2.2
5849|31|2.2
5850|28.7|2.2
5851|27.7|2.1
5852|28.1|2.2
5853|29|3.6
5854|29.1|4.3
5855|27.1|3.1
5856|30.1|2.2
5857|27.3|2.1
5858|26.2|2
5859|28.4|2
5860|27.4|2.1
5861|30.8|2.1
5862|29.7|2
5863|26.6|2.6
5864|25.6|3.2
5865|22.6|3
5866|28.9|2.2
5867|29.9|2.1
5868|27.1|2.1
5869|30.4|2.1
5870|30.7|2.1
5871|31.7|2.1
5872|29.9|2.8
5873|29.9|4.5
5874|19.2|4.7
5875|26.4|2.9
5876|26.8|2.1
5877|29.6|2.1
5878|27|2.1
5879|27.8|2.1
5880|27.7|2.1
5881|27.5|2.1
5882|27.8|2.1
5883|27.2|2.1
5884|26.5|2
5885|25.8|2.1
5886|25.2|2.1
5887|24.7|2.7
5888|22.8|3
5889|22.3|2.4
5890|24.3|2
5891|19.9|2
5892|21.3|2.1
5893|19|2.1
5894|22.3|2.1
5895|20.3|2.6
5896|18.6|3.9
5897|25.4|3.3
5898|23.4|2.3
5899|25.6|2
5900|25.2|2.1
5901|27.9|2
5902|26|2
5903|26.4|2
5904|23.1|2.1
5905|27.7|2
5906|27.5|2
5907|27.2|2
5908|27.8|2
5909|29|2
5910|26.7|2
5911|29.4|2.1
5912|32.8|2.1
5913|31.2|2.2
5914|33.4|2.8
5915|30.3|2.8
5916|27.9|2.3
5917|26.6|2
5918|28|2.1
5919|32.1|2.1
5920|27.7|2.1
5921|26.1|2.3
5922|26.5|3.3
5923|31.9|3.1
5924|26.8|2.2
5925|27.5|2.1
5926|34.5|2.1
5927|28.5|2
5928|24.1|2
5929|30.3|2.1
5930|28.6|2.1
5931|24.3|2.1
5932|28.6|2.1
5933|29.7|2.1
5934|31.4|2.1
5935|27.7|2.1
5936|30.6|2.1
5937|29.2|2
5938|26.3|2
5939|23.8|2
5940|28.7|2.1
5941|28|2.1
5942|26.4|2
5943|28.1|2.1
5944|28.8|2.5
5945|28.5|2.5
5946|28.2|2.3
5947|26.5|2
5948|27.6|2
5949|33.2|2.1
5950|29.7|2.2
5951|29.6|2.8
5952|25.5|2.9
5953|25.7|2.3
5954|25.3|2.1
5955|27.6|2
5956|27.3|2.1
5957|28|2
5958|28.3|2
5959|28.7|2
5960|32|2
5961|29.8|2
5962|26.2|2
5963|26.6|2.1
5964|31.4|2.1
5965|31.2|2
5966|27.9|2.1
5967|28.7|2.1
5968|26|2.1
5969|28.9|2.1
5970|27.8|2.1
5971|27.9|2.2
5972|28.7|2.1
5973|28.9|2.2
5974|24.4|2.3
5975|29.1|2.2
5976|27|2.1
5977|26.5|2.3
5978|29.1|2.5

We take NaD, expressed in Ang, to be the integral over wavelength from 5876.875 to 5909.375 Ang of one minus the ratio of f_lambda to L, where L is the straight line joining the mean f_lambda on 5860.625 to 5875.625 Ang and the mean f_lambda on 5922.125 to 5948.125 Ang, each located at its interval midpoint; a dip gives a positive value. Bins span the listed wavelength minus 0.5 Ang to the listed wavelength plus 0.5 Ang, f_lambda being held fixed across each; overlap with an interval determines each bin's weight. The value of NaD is 3.4 Ang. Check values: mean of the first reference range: 27.9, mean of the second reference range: 28.2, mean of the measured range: 25.1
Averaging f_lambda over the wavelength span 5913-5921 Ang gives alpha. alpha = 29.3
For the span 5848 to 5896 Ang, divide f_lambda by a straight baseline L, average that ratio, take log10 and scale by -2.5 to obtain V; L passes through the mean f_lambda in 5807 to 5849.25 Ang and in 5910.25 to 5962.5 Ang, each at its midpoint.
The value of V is 0.10 mag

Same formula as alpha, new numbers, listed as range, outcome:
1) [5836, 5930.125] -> 27.4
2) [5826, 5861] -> 29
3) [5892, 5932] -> 27.1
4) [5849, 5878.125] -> 28.1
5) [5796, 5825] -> 30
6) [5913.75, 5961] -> 28.4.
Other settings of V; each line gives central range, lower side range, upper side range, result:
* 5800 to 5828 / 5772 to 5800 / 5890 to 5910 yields -0.11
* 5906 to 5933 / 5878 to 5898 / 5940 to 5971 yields -0.11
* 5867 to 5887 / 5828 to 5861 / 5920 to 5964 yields 0.04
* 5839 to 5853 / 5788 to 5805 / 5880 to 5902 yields -0.11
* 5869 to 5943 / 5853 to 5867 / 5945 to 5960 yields 0.04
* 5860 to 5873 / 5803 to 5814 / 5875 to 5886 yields -0.04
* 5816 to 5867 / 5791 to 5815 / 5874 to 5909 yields -0.06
